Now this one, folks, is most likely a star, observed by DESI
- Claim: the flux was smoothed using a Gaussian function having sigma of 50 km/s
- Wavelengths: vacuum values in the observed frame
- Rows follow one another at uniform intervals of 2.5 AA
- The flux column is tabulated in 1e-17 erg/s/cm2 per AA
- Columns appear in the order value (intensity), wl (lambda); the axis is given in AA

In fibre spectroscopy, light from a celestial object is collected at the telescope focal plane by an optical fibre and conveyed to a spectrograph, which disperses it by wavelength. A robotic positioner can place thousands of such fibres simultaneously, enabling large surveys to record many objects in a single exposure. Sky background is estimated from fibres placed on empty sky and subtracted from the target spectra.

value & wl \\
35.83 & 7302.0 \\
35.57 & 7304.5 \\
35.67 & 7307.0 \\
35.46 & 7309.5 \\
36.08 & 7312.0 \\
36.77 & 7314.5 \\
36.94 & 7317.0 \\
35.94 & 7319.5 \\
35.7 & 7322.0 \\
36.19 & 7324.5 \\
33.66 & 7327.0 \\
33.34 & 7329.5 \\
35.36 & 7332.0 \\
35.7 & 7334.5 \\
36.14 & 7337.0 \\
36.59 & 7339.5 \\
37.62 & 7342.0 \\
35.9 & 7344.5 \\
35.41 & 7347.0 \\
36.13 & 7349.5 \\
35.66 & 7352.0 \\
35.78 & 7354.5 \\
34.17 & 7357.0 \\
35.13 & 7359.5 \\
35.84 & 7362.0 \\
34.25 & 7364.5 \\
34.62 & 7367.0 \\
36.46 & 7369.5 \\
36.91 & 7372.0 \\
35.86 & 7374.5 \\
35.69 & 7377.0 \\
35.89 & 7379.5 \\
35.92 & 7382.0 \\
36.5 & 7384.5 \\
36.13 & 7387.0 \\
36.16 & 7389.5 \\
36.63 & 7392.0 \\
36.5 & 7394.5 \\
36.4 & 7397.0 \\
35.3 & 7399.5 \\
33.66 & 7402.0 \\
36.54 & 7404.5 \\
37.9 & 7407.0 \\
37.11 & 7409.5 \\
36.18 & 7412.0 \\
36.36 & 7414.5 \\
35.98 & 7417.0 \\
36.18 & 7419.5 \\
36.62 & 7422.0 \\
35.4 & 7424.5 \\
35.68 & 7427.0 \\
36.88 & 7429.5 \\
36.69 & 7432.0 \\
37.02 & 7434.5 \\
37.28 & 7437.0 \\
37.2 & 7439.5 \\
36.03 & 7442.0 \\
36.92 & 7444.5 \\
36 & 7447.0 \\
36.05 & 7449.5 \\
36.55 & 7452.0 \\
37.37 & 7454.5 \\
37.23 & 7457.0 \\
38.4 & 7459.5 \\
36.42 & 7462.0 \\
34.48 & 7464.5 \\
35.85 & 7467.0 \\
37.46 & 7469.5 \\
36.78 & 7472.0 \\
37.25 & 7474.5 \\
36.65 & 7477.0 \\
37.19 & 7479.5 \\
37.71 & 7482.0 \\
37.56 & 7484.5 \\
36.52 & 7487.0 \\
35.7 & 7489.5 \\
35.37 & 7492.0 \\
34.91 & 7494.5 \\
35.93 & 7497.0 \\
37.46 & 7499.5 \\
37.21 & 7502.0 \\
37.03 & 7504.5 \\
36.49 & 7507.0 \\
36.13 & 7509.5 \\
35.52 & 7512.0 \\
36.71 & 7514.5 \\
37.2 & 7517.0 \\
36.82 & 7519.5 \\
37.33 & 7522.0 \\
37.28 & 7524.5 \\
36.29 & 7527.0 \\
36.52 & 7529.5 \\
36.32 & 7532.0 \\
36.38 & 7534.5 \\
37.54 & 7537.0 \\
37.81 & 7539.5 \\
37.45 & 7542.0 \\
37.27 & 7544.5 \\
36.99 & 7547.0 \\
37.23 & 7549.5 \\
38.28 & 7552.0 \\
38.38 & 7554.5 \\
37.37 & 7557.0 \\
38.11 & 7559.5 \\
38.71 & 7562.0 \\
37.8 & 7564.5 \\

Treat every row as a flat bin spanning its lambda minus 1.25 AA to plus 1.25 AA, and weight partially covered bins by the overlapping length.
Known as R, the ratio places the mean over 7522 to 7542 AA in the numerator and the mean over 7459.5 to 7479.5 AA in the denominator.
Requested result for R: 1.01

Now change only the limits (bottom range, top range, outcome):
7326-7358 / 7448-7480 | 1.03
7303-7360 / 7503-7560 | 1.04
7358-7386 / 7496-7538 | 1.03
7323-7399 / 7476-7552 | 1.03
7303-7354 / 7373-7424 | 1.01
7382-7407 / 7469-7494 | 1.02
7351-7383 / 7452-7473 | 1.03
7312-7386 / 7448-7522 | 1.03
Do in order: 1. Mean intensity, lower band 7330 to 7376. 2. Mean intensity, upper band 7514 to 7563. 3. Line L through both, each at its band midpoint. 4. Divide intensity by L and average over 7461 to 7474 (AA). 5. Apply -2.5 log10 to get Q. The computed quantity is 0.01 mag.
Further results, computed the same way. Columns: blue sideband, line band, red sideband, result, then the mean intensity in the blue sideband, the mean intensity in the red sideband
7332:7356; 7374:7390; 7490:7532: 0.00 mag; 36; 36.5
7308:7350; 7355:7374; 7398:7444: 0.02 mag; 35.8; 36.3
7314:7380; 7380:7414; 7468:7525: -0.01 mag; 35.7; 36.7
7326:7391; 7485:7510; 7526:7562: 0.02 mag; 35.7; 37.3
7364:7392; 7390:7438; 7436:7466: 0.00 mag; 35.9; 36.6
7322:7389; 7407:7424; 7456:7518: -0.01 mag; 35.7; 36.6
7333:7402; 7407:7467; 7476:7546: -0.01 mag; 35.9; 36.7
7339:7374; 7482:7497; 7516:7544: 0.02 mag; 35.7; 37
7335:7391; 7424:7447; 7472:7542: -0.01 mag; 35.9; 36.7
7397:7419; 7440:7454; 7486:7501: -0.01 mag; 36.1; 36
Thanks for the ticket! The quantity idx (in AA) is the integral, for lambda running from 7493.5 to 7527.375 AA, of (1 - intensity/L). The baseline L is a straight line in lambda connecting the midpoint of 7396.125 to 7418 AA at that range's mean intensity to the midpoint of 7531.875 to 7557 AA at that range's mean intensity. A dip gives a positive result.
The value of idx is 0.4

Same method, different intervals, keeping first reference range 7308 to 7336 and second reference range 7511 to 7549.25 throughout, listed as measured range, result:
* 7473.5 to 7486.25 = -0.2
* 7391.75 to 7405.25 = 0.1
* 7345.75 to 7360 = 0.1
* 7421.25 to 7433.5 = 0.0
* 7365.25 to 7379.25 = 0.0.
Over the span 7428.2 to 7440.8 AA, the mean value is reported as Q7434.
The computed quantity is 37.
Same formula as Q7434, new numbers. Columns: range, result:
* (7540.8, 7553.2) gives 37.4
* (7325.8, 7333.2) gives 34.1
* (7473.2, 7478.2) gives 37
